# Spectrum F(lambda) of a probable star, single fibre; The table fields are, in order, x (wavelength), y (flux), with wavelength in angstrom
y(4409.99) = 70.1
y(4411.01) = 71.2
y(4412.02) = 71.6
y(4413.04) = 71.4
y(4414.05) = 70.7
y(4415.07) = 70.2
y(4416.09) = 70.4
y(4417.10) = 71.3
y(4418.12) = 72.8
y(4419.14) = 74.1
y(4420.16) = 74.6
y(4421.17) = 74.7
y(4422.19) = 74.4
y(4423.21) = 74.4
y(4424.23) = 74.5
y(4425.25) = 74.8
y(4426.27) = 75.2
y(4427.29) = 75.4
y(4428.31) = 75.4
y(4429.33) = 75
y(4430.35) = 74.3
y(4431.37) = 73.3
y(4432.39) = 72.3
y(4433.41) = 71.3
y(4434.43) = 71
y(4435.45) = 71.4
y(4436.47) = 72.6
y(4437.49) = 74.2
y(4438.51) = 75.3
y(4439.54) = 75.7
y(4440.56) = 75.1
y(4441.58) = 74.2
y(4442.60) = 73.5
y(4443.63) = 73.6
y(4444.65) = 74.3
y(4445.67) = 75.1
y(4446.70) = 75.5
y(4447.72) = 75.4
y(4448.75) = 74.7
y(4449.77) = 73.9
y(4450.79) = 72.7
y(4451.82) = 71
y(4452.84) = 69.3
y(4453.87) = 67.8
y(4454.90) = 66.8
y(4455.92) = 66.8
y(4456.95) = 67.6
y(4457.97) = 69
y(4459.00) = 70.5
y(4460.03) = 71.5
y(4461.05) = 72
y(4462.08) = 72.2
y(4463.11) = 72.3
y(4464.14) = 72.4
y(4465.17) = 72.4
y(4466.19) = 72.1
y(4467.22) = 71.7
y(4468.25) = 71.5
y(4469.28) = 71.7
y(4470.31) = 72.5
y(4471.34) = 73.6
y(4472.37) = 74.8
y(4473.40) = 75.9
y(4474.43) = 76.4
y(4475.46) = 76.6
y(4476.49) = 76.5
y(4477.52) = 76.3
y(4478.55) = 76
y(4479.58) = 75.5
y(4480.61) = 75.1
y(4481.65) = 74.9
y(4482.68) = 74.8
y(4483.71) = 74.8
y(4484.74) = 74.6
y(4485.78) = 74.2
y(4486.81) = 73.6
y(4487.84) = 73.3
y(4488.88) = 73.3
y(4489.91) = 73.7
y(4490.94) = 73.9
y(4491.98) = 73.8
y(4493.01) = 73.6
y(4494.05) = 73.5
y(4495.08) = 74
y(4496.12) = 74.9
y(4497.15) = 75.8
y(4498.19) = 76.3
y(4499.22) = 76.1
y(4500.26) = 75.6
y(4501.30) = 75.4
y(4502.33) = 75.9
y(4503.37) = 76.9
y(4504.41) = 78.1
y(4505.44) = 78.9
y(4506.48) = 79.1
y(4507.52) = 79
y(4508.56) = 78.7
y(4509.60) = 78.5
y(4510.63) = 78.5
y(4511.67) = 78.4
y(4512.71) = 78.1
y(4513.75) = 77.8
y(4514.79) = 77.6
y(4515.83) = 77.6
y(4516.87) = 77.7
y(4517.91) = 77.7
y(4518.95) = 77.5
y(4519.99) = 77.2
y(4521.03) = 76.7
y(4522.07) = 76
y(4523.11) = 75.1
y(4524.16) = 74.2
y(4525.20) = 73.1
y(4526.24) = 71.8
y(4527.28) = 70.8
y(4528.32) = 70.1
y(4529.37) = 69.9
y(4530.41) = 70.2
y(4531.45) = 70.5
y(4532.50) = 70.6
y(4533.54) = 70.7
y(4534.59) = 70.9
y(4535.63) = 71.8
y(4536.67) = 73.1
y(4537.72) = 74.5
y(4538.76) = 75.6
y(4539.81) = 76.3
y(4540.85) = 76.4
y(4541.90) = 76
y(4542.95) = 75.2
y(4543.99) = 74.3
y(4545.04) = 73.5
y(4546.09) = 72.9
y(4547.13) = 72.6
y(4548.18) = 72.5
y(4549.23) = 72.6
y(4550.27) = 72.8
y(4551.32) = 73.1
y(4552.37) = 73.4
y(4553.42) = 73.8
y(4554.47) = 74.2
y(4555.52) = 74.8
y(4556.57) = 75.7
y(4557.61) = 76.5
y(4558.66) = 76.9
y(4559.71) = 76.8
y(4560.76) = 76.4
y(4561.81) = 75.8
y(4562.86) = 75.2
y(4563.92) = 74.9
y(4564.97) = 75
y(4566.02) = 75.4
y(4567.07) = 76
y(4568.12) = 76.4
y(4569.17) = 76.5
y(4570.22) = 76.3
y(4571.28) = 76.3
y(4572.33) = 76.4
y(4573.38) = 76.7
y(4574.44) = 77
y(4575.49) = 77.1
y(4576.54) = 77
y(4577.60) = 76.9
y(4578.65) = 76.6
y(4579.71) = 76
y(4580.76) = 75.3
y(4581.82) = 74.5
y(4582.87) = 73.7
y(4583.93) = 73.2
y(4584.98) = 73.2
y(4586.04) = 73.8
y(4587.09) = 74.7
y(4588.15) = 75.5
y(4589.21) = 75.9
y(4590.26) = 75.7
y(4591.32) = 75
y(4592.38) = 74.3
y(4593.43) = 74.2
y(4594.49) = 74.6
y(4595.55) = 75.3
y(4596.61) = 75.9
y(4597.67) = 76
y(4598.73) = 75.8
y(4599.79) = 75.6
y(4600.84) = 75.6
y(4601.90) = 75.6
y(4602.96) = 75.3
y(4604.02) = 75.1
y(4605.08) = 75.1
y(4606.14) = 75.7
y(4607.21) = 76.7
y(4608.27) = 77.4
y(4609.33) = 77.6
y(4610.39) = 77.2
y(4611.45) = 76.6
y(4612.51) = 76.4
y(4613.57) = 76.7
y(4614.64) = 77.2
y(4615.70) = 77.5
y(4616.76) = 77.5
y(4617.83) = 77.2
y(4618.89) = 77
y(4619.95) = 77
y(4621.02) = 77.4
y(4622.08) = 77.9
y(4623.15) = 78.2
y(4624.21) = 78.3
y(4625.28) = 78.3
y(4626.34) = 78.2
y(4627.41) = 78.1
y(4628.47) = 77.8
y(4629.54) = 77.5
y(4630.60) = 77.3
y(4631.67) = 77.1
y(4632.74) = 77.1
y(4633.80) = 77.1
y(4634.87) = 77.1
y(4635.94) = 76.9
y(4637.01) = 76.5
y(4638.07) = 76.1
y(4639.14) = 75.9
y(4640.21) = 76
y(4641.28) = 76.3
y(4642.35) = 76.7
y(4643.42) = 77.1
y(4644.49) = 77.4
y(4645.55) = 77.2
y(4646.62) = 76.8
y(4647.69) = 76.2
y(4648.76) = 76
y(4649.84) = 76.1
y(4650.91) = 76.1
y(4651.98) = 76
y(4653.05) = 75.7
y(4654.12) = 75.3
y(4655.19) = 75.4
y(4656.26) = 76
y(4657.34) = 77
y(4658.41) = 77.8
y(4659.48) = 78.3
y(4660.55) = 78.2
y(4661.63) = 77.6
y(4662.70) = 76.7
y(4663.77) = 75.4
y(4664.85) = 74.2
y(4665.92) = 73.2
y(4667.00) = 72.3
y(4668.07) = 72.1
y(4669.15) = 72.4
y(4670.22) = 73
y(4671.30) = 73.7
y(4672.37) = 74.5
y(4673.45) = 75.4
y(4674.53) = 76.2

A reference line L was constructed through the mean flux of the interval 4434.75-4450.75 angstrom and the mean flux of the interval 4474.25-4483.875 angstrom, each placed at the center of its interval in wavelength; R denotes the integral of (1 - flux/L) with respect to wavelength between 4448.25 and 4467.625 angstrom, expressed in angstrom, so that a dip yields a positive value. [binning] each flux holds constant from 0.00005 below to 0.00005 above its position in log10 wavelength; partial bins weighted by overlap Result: 1.0 angstrom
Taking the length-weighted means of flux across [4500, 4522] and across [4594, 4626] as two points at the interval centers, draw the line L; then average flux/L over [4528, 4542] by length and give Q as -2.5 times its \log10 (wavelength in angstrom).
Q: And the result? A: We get 0.07 mag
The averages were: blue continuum 77.7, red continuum 76.6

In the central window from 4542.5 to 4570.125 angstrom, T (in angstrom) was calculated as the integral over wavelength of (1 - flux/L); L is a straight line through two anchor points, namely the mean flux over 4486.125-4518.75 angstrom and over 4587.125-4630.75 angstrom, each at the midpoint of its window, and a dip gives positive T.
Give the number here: 0.6 angstrom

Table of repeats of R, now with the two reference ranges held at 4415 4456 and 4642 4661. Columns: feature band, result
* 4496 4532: -0.68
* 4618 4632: -0.27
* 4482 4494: 0.02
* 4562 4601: 0.02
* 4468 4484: -0.21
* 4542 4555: 0.26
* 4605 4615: -0.10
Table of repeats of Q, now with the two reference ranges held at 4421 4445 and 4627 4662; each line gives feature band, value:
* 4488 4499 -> 0.01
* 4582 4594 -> 0.02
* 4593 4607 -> 0.01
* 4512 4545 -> 0.01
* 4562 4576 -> 0.00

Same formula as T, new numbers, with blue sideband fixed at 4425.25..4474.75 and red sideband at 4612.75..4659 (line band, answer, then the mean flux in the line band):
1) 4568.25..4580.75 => -0.2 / 76.6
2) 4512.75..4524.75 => -0.4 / 76.8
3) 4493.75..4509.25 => -0.6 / 76.6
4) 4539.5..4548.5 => 0.1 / 74.4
